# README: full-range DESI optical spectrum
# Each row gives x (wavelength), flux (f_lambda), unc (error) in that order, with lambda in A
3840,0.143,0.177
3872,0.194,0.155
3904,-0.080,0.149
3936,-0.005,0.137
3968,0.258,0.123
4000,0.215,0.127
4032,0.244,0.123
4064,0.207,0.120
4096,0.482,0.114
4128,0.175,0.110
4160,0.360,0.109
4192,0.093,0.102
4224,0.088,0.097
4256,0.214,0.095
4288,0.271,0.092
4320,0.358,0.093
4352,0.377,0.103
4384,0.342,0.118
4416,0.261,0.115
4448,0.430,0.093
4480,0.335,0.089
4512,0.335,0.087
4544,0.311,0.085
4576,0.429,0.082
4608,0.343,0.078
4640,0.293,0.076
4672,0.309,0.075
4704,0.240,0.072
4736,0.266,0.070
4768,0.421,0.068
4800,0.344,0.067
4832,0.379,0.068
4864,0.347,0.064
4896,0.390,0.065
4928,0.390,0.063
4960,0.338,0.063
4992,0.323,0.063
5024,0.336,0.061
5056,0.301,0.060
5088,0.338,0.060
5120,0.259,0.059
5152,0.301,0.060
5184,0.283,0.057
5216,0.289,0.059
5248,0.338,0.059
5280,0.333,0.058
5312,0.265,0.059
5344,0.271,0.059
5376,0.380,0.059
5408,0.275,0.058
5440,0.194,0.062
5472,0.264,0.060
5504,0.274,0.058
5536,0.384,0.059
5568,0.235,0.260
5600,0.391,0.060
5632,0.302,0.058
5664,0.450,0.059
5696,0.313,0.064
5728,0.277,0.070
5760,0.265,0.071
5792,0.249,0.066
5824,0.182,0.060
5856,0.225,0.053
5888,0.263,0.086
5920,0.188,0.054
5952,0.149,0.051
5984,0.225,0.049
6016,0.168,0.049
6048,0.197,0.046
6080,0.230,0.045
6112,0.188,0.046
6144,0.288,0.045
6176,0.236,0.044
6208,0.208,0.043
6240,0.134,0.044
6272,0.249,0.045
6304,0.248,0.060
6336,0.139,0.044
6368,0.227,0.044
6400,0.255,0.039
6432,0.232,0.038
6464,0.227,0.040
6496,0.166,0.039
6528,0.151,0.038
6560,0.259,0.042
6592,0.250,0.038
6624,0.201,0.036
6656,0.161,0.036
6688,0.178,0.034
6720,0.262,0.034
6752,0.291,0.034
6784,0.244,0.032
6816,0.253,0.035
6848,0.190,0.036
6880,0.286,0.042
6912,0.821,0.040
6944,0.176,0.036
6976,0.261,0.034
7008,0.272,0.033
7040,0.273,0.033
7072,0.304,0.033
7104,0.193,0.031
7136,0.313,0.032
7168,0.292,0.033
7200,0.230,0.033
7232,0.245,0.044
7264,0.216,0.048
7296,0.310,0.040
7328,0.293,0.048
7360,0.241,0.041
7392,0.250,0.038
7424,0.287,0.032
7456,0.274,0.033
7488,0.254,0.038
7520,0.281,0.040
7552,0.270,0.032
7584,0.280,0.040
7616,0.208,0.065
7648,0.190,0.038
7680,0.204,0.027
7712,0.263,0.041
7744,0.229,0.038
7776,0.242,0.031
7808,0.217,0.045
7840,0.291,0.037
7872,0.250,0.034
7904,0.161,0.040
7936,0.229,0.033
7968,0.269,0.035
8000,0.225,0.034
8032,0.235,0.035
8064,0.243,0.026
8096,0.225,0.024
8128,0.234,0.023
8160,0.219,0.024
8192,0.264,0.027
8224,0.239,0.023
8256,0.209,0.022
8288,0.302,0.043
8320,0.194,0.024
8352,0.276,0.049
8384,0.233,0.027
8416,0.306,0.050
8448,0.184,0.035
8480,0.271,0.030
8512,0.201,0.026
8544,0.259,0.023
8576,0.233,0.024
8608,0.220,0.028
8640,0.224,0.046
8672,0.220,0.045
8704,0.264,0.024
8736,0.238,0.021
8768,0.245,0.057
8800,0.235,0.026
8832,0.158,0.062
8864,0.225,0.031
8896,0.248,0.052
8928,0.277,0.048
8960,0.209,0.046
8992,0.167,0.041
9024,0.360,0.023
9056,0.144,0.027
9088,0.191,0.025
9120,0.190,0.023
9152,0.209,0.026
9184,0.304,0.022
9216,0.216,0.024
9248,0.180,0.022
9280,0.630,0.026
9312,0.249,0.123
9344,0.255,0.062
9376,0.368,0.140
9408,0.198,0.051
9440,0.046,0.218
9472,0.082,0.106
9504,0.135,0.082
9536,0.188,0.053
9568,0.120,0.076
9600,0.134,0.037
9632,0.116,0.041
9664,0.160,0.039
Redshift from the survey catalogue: 0.85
